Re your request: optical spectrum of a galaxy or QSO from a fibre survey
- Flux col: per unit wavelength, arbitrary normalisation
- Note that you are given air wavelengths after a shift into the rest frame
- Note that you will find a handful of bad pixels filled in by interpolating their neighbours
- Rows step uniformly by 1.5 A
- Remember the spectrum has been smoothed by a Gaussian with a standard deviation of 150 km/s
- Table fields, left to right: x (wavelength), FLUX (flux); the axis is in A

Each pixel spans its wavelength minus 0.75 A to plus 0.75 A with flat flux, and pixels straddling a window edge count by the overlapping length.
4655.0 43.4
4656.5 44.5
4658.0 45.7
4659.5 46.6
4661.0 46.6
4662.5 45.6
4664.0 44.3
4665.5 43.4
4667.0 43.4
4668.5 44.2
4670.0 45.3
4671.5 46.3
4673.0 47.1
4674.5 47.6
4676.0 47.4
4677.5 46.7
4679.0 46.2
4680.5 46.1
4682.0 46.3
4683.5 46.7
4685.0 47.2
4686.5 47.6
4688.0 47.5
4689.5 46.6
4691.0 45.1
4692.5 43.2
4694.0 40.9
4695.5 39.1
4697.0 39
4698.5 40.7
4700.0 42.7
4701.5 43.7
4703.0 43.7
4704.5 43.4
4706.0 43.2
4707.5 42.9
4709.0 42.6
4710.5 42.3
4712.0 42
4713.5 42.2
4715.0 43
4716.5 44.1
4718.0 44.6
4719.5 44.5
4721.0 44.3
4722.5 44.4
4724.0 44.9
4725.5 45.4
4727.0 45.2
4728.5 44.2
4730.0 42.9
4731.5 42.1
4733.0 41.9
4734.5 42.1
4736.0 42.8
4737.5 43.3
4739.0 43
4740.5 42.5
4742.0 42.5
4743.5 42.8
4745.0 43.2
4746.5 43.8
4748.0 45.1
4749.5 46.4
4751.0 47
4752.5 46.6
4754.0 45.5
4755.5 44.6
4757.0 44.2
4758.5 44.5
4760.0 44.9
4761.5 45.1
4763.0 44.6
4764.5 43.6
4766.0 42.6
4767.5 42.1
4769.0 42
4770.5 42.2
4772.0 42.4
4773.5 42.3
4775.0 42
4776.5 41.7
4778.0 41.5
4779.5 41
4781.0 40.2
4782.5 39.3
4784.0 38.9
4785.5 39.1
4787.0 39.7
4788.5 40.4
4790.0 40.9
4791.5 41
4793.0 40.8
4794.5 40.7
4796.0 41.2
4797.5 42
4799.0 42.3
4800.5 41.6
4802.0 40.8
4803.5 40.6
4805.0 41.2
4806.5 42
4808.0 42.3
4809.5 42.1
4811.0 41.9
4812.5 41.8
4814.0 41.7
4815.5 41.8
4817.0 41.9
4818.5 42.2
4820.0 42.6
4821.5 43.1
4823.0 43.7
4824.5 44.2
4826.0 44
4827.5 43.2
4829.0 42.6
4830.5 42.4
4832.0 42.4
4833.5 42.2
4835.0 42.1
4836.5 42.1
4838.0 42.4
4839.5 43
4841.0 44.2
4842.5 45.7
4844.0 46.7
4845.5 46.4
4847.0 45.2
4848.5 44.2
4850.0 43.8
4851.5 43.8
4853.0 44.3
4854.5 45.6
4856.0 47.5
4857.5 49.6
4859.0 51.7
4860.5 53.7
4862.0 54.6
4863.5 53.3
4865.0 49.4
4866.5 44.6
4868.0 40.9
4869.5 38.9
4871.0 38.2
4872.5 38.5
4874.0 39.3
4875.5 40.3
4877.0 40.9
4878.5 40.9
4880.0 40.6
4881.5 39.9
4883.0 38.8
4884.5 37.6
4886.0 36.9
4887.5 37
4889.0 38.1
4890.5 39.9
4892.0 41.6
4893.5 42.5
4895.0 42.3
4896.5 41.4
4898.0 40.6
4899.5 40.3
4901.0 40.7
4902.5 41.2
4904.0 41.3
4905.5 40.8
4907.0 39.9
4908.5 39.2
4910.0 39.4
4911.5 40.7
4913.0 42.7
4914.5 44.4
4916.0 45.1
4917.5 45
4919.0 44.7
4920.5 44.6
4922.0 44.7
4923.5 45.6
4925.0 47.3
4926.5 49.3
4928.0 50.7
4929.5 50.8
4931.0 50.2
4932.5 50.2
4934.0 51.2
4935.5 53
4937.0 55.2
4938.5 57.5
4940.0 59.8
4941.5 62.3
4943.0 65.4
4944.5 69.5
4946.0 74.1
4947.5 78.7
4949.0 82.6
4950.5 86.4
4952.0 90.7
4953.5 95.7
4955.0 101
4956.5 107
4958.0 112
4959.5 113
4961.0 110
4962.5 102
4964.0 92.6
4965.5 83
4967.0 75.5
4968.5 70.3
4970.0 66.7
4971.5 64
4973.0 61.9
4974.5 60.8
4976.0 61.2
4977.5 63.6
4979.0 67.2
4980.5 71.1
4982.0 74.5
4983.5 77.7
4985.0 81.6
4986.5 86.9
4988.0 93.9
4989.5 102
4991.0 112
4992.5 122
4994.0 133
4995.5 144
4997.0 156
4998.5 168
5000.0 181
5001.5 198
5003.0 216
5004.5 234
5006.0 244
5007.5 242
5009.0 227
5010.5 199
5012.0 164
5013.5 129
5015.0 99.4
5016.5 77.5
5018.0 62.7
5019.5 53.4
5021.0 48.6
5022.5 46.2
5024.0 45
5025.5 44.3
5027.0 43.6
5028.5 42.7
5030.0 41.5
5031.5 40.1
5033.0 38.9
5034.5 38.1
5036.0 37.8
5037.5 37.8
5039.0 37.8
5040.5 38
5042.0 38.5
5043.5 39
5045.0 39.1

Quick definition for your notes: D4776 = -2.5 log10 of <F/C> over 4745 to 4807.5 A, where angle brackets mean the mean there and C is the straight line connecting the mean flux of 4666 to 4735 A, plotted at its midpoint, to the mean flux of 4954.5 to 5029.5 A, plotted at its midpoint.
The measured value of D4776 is 0.39 mag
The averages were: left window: 44.2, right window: 108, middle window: 42.4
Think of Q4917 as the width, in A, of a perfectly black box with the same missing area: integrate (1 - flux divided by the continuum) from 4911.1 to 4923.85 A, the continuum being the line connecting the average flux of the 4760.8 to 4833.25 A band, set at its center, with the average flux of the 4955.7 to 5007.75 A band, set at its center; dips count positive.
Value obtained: 6.4 A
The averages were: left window 41.9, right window 114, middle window 44.2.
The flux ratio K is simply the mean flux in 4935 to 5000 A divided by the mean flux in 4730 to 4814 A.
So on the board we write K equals 2.09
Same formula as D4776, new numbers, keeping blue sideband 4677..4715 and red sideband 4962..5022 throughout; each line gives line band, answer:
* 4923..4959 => 0.451 mag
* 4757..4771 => 0.356 mag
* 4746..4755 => 0.243 mag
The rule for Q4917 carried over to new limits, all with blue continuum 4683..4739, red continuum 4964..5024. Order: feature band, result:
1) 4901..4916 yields 8.36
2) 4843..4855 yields 5.10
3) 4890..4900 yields 5.40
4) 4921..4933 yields 6.06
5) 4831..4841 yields 4.33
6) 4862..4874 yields 5.65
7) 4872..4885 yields 6.97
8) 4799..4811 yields 4.57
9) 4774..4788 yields 4.74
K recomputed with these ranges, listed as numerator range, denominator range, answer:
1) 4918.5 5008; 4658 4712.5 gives 2.09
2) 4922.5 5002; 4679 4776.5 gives 1.95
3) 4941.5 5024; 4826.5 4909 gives 2.53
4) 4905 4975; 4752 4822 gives 1.55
